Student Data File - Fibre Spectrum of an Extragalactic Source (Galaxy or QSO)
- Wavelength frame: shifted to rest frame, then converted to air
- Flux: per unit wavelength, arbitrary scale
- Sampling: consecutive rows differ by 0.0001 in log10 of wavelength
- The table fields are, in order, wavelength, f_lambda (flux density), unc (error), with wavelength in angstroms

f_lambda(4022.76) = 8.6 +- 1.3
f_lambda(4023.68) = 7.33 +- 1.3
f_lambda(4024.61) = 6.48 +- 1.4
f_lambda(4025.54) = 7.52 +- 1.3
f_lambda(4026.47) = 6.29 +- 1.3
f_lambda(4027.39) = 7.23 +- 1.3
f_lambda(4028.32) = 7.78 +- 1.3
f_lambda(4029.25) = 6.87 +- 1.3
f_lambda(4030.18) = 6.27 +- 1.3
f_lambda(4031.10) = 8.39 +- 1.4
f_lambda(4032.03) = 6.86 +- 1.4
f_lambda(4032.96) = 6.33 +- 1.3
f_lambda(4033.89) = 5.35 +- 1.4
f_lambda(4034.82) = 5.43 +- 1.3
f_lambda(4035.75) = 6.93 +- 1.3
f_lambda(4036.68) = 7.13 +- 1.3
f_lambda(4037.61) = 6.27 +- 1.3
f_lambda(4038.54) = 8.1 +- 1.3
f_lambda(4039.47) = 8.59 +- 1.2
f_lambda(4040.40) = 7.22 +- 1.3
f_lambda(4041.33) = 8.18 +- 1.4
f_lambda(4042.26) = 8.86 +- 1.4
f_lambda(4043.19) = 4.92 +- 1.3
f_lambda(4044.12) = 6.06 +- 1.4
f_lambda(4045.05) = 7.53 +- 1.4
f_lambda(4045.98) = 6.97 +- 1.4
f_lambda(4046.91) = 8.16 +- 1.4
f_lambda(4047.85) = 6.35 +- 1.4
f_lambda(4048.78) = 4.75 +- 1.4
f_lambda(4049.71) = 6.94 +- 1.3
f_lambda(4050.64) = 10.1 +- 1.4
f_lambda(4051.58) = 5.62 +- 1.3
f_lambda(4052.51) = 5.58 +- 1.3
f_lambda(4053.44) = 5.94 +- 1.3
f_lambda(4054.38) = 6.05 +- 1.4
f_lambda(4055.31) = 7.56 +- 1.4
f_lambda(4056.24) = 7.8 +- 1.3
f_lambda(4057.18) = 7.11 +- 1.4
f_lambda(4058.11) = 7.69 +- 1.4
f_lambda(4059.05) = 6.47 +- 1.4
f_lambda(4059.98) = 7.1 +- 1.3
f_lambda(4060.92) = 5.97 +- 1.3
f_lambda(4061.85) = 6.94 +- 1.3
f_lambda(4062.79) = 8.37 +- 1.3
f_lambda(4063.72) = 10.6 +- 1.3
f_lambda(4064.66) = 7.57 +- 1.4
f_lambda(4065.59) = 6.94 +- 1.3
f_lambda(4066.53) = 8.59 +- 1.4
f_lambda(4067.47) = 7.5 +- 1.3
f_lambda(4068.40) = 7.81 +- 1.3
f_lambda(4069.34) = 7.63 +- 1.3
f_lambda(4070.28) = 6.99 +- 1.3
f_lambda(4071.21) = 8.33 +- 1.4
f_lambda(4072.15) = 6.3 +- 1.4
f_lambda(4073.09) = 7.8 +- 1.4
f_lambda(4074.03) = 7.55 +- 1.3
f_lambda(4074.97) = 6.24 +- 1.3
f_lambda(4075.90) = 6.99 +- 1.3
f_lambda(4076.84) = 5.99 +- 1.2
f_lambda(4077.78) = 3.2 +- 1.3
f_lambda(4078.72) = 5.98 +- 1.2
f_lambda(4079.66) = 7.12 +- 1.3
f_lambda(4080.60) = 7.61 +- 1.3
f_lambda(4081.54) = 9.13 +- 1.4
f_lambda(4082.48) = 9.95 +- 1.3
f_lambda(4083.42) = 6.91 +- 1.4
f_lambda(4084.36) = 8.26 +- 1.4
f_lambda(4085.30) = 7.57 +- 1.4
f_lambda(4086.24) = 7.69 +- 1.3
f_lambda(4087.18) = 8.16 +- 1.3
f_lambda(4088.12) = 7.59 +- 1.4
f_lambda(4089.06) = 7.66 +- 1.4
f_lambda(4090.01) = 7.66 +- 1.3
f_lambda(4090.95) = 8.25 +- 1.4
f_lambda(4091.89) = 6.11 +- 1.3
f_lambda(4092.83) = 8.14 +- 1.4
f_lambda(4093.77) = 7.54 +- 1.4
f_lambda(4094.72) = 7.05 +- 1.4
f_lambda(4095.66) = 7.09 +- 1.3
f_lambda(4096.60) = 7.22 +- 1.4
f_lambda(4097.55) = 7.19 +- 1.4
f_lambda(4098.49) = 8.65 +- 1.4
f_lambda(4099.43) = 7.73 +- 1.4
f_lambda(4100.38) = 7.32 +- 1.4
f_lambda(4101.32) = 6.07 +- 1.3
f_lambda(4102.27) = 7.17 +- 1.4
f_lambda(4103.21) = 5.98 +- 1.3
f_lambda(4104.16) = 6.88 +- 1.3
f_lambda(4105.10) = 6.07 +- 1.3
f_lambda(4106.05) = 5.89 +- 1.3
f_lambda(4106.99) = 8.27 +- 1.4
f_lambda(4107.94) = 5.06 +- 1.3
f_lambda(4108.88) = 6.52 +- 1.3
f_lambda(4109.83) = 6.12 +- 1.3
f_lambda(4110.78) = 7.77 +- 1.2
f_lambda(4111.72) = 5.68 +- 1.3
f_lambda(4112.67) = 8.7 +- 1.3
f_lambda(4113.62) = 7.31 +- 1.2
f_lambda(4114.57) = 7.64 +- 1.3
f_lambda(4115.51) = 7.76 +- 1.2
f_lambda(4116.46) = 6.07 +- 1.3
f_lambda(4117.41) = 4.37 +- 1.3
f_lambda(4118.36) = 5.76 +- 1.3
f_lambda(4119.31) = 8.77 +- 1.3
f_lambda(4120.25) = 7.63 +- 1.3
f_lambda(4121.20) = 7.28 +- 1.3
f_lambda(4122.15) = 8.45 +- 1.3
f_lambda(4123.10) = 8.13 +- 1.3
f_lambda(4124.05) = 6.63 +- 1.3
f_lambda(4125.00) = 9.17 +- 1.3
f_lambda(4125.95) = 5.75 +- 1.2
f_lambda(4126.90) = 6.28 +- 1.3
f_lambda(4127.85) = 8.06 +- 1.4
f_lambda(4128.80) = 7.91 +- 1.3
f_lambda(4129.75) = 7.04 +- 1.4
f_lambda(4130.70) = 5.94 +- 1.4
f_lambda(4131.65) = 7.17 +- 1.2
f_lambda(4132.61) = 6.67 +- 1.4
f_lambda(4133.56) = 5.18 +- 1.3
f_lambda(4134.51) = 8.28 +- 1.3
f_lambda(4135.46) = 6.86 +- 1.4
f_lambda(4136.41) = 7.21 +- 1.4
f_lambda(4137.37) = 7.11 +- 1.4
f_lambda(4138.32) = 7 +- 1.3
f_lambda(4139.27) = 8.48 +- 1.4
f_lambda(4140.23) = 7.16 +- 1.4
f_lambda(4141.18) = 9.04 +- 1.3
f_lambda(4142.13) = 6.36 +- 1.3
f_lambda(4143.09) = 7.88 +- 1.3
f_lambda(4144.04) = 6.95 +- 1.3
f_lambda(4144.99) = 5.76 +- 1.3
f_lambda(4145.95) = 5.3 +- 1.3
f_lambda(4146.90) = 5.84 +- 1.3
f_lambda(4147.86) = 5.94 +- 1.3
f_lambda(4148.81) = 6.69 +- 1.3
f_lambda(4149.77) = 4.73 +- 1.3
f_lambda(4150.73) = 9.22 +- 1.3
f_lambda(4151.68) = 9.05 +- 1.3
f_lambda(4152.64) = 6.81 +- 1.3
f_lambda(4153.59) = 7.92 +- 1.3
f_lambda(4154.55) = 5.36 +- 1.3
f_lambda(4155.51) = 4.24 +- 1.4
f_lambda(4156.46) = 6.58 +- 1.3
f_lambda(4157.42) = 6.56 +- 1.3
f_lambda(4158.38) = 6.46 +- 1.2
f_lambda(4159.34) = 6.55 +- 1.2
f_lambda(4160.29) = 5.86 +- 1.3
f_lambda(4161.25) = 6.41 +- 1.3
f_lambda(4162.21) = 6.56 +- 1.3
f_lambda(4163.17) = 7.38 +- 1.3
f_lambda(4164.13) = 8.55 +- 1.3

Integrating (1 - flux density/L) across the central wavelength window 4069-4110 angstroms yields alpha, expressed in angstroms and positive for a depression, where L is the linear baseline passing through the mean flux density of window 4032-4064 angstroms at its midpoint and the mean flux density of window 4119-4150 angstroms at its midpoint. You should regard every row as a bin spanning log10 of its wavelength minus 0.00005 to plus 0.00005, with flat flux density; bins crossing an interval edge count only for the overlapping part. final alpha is -0.7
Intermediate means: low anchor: 7.01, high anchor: 7.06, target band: 7.16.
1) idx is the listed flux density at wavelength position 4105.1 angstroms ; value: 6.07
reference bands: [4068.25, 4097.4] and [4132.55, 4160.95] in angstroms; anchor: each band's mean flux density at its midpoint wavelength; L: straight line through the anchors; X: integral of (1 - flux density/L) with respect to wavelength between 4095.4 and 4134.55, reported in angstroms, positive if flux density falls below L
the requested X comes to 0.3 angstroms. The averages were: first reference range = 7.33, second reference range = 6.77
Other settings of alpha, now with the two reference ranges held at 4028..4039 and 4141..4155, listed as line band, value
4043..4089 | -2.7 angstroms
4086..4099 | -1.5 angstroms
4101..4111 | 0.4 angstroms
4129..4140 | -0.3 angstroms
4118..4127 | -0.8 angstroms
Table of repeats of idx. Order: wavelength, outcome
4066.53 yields 8.59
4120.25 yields 7.63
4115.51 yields 7.76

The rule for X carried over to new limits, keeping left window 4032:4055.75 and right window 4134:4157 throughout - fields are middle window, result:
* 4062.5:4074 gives -1.7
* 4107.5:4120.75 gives 0.2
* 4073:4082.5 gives 0.0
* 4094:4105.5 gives -0.3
